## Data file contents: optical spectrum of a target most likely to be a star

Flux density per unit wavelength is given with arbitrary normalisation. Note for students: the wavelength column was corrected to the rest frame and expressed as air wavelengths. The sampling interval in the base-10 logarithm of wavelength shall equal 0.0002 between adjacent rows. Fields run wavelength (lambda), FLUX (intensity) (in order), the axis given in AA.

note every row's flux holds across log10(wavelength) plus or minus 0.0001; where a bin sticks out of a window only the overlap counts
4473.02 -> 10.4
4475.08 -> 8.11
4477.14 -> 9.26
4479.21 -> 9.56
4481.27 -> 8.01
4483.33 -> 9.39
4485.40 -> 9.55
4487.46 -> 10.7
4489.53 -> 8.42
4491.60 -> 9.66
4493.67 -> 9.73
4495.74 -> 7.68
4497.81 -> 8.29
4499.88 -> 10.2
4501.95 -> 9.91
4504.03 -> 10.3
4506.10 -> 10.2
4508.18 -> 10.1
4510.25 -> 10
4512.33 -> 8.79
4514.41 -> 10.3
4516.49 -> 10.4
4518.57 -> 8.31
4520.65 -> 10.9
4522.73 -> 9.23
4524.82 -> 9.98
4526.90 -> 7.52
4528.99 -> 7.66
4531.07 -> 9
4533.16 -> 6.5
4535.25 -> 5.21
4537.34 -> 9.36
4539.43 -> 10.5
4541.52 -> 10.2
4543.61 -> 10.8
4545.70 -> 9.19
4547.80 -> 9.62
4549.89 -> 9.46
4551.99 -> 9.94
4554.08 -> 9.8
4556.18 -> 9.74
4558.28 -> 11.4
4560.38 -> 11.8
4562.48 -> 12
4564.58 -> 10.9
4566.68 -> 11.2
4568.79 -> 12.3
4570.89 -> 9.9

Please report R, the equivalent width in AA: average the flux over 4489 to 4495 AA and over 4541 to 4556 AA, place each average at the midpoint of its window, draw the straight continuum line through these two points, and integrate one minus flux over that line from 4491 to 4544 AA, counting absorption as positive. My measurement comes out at 1.6 AA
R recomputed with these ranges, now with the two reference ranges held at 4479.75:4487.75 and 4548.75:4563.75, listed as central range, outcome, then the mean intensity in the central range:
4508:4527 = 0.53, 9.63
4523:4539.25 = 3.29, 8.09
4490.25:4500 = 0.54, 8.99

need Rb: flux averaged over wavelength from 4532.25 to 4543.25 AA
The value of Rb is 8.53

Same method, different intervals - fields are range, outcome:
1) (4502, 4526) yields 9.85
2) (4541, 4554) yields 9.85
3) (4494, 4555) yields 9.29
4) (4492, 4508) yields 9.51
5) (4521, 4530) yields 8.77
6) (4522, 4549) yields 8.83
